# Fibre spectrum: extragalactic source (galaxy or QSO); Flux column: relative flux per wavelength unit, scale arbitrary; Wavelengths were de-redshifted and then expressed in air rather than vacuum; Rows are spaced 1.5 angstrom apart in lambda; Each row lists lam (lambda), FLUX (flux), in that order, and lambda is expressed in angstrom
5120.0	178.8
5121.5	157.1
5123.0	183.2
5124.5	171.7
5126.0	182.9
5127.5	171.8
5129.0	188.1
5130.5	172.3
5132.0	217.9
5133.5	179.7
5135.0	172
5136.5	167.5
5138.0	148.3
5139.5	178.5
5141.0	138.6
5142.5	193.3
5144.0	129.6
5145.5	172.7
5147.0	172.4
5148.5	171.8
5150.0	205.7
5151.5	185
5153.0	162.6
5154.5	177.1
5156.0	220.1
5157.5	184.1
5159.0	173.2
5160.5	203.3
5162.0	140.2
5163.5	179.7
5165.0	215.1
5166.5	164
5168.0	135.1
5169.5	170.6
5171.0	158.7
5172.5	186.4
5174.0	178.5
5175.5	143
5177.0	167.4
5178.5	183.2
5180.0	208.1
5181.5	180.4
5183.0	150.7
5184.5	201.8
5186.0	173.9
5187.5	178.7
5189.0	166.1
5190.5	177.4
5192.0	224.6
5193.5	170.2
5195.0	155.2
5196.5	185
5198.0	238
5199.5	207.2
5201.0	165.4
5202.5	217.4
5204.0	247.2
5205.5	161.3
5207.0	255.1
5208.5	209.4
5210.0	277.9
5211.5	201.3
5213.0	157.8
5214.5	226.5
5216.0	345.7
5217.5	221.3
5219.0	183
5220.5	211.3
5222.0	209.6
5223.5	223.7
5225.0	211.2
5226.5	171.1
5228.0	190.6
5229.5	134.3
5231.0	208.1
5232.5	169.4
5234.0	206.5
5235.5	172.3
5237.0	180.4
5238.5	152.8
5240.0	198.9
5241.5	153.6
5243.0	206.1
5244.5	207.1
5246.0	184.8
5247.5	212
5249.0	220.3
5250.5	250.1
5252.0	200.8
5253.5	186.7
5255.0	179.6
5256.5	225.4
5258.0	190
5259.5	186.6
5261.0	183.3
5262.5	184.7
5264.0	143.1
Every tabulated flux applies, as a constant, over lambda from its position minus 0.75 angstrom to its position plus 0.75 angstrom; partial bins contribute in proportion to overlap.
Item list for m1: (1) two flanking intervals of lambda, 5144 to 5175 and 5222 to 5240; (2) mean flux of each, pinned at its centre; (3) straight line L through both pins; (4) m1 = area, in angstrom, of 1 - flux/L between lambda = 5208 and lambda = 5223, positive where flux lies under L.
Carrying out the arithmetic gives -3.4 angstrom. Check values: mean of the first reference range 176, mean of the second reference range 185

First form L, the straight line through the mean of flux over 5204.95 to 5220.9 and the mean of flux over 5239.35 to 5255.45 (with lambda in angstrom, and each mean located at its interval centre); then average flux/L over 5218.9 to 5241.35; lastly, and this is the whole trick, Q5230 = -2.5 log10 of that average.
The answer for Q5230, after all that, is 0.14 mag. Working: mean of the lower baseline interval 224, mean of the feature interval 187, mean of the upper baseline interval 200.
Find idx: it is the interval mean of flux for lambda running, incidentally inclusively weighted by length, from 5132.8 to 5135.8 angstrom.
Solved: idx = 176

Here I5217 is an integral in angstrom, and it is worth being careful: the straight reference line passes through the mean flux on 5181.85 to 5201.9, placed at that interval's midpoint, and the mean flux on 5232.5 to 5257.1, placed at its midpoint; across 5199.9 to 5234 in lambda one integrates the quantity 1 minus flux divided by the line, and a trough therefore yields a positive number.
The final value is -3.5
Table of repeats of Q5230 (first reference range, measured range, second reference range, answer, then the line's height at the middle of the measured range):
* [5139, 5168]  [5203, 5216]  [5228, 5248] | -0.23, 181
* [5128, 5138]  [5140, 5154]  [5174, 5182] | 0.05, 179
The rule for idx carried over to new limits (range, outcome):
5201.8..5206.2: 209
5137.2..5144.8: 158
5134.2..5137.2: 170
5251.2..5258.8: 197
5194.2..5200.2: 196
